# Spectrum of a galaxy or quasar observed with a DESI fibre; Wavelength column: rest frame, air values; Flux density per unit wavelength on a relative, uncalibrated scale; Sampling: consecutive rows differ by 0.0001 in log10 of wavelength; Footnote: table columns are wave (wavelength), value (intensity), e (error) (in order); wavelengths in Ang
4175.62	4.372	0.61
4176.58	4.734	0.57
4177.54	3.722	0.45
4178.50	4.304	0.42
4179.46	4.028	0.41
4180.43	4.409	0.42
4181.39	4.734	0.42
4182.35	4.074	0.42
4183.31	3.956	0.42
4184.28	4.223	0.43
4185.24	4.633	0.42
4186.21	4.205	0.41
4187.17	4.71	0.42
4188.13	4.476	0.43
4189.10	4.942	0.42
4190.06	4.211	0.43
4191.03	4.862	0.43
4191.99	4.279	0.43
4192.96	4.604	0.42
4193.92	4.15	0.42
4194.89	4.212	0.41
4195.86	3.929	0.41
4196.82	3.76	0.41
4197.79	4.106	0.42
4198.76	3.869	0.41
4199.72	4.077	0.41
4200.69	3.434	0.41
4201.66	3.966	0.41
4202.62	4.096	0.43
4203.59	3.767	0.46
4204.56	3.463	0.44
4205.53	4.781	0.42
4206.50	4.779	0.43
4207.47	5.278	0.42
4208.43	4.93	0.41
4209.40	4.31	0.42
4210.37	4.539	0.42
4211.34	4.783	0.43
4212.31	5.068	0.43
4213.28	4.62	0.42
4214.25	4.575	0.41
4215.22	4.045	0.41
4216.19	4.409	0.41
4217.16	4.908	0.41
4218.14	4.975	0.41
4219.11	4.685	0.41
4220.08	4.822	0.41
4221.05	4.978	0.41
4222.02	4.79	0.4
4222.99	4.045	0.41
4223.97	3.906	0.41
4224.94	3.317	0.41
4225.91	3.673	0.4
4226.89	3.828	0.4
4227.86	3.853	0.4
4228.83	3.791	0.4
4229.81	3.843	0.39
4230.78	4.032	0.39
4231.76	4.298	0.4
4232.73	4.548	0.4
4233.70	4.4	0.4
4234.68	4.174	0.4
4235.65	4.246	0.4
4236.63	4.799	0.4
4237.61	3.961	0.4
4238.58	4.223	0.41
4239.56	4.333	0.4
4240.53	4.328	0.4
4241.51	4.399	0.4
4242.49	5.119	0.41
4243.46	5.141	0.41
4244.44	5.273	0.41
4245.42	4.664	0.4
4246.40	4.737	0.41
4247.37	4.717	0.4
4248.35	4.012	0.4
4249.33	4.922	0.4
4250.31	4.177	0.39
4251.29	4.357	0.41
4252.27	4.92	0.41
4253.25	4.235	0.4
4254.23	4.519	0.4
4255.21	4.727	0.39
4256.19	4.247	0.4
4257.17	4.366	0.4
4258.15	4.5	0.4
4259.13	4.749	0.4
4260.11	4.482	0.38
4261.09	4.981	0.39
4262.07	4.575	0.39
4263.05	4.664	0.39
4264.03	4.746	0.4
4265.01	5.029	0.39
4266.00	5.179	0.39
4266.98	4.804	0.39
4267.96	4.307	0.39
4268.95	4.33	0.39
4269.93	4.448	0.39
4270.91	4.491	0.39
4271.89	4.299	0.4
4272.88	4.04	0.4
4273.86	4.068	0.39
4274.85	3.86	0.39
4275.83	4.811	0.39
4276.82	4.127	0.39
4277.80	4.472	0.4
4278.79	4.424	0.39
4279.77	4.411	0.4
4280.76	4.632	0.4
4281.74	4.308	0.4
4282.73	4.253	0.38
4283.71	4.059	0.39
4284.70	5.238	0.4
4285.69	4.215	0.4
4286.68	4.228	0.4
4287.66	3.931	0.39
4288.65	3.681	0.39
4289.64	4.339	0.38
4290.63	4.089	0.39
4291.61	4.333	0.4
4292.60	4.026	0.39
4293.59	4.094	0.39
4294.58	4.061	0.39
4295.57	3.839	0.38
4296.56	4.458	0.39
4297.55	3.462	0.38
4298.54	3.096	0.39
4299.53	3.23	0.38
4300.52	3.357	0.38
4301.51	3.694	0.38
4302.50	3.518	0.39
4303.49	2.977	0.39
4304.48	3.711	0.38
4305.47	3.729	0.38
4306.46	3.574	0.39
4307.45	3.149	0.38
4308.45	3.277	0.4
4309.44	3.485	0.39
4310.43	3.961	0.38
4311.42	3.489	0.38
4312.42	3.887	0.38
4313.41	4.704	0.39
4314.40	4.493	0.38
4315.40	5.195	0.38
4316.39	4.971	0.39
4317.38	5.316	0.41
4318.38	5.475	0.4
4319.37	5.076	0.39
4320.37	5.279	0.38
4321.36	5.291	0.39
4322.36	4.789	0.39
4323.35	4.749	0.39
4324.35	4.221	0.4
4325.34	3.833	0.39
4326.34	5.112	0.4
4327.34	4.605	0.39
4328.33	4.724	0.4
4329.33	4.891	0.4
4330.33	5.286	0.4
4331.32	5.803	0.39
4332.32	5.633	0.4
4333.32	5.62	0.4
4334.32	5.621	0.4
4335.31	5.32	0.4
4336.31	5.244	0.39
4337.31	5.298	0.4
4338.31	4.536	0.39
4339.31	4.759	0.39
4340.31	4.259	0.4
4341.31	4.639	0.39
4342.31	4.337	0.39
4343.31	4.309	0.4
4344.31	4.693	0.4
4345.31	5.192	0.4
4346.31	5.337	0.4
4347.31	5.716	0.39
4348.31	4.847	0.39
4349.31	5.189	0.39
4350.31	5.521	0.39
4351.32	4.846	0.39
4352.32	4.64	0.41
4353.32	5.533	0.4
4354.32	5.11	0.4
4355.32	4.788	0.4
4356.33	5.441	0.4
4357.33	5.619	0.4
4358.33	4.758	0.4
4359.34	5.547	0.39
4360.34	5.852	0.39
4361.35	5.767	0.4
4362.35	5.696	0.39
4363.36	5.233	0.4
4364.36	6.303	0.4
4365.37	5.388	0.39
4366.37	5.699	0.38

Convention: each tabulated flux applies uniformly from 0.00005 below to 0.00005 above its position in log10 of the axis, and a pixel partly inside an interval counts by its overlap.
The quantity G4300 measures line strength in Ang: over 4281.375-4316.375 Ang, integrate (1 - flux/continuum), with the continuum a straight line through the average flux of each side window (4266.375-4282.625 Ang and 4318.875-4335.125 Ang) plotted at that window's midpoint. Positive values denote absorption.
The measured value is 5.56 Ang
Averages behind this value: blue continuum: 4.37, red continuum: 5.04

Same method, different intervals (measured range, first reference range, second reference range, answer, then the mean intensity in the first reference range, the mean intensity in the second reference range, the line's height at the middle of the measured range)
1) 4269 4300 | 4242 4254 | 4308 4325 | 3.1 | 4.68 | 4.57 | 4.62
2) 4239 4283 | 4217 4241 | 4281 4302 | -4.3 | 4.26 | 4.01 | 4.13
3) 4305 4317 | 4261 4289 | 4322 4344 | 1.8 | 4.43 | 4.89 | 4.72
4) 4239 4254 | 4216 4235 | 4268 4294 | -1.2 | 4.26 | 4.28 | 4.27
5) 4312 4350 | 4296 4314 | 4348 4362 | -4.5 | 3.6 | 5.26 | 4.46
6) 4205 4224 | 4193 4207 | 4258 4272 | -2.3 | 4.05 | 4.65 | 4.18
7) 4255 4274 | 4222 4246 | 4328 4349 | -0.3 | 4.27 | 5.05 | 4.5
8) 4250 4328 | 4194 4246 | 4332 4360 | 7.2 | 4.34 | 5.09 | 4.75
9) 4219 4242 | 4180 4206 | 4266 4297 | 0.2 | 4.22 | 4.29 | 4.25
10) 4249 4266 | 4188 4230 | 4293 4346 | -0.9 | 4.31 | 4.44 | 4.37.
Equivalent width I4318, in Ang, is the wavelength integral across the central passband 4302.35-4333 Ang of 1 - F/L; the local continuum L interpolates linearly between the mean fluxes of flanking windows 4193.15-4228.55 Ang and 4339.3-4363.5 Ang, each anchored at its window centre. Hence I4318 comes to 2.8 Ang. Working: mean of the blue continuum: 4.3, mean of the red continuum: 5.11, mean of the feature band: 4.48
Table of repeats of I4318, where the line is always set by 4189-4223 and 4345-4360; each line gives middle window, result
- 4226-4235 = 1.0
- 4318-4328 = 0.4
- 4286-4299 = 2.4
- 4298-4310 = 3.8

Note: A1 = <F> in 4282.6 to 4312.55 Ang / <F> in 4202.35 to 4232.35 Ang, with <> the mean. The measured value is 0.87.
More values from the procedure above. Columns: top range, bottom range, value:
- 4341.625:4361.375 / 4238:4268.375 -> 1.11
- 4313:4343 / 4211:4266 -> 1.11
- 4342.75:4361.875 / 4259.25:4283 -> 1.16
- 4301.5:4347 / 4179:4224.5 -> 1.05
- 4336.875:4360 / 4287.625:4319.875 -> 1.25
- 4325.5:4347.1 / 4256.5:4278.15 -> 1.11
